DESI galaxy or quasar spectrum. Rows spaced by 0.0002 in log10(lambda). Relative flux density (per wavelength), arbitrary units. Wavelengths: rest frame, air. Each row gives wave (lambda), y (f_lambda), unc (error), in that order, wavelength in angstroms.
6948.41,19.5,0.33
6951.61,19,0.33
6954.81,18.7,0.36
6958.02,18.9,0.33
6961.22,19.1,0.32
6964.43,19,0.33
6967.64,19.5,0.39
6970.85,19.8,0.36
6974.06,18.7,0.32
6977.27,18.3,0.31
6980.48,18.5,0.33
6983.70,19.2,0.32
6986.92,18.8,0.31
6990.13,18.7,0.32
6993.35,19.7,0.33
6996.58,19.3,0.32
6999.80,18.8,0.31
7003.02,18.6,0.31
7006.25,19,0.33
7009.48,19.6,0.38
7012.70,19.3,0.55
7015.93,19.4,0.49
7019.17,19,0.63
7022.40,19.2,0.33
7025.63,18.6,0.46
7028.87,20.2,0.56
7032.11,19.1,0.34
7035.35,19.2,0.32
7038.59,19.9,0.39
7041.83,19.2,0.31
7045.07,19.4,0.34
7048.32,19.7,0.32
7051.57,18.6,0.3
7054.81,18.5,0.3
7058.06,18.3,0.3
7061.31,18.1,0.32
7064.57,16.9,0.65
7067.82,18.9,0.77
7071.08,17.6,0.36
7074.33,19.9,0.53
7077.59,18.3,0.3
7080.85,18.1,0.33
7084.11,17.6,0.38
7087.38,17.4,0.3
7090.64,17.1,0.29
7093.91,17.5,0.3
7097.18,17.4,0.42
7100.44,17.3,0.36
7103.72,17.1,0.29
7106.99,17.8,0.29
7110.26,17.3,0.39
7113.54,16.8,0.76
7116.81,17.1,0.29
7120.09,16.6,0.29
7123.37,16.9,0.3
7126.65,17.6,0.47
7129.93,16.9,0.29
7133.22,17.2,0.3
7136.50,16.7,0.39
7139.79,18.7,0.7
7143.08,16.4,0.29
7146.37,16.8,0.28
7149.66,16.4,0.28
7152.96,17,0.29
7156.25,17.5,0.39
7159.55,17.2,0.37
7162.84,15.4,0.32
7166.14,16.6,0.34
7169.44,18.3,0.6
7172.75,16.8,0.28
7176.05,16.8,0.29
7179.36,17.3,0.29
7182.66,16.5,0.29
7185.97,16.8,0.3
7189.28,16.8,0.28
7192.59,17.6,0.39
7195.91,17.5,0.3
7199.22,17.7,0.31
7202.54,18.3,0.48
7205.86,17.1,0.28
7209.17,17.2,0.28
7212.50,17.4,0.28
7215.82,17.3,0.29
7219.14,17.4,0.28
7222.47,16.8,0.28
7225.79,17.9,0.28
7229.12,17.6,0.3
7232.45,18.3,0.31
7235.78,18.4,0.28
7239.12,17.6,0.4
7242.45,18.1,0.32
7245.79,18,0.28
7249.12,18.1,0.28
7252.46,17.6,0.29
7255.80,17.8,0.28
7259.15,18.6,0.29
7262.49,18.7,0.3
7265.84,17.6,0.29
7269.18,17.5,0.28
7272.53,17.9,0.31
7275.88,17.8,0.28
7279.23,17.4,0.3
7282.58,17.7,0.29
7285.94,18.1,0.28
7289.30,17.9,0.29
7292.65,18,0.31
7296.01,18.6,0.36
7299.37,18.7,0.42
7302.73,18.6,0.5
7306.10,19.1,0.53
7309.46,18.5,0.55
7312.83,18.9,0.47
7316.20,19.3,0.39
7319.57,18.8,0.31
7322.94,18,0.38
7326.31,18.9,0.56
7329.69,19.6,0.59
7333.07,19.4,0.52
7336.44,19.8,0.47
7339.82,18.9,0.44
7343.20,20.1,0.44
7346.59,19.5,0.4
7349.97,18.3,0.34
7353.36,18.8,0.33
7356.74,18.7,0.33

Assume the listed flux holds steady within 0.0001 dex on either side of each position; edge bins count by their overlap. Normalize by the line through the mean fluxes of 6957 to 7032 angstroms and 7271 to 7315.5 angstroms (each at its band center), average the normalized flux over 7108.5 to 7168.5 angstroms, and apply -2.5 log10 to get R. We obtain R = 0.11 mag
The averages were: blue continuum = 19.1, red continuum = 18.3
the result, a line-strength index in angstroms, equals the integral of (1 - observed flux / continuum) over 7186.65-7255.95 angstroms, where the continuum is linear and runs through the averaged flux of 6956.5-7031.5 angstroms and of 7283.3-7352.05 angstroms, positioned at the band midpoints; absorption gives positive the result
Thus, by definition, 4.7 angstroms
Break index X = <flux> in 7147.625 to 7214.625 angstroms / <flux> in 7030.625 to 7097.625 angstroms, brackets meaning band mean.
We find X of 0.9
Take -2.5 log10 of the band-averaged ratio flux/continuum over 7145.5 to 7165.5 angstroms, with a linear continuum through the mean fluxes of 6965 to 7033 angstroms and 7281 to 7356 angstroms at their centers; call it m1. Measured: 0.14 mag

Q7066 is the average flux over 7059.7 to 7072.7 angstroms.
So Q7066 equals 17.9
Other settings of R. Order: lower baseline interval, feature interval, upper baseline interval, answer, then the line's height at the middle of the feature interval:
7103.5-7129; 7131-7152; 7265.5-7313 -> 0.02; 17.3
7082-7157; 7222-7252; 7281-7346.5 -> 0.02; 18.2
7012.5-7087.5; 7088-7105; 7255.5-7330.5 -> 0.09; 18.7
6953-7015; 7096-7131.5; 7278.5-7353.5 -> 0.11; 18.9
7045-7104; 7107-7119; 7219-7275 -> 0.05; 18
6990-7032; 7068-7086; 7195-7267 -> 0.03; 18.8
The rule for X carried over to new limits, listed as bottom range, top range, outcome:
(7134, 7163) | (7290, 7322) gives 1.10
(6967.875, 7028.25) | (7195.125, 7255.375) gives 0.93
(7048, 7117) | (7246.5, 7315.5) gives 1.02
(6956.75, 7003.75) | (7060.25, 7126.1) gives 0.93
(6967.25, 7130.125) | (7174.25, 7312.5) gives 0.96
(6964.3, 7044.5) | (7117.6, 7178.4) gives 0.89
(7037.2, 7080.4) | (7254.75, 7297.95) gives 0.96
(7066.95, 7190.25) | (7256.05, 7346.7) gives 1.08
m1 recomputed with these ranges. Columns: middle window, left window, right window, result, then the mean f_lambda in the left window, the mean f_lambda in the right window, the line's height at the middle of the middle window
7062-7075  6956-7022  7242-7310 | 0.035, 19.1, 18.1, 18.8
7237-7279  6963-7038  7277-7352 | 0.051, 19.1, 18.7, 18.8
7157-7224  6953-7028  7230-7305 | 0.072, 19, 18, 18.3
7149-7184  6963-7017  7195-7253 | 0.070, 19.1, 17.7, 18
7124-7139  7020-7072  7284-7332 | 0.097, 18.9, 18.6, 18.8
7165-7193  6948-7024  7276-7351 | 0.110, 19.1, 18.7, 18.9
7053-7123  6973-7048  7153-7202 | 0.030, 19.1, 17.1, 18.2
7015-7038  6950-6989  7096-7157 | -0.056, 19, 17.1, 18.3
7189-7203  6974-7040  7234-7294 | 0.040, 19.1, 17.9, 18.2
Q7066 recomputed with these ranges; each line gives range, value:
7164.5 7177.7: 17.1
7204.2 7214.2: 17.2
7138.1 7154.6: 17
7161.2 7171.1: 16.8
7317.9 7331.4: 18.8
